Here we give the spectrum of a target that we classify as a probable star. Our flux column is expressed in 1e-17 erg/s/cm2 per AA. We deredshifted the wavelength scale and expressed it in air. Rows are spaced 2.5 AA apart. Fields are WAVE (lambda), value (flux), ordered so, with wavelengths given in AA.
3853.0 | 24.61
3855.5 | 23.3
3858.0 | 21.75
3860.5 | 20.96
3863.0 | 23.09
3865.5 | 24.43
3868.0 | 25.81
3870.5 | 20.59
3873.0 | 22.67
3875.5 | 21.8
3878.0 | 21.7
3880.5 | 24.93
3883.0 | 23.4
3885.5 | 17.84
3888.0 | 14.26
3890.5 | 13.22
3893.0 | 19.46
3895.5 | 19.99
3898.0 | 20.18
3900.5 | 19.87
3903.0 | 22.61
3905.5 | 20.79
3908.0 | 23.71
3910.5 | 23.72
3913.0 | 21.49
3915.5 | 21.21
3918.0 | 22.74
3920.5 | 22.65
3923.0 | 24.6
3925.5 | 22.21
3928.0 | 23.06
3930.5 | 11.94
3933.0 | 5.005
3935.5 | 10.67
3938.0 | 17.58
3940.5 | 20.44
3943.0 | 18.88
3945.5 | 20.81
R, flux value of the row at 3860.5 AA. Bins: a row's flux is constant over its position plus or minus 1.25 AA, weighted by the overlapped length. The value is 20.96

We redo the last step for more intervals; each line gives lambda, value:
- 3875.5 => 21.8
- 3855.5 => 23.3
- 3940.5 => 20.44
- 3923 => 24.6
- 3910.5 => 23.72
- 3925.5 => 22.21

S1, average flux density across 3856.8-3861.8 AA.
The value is 21.4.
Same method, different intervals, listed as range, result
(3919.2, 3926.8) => 23.1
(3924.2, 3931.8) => 19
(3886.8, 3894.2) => 15.6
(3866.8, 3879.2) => 22.5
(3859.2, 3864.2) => 22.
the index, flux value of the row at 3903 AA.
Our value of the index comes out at 22.61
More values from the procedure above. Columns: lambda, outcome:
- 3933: 5.005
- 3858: 21.75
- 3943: 18.88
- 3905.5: 20.79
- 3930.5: 11.94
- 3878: 21.7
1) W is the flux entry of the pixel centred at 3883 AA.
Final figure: 23.4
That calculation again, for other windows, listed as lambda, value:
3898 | 20.18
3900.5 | 19.87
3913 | 21.49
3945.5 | 20.81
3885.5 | 17.84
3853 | 24.61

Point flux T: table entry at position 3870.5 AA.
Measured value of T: 20.59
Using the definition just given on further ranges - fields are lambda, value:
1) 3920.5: 22.65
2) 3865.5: 24.43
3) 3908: 23.71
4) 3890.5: 13.22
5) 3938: 17.58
